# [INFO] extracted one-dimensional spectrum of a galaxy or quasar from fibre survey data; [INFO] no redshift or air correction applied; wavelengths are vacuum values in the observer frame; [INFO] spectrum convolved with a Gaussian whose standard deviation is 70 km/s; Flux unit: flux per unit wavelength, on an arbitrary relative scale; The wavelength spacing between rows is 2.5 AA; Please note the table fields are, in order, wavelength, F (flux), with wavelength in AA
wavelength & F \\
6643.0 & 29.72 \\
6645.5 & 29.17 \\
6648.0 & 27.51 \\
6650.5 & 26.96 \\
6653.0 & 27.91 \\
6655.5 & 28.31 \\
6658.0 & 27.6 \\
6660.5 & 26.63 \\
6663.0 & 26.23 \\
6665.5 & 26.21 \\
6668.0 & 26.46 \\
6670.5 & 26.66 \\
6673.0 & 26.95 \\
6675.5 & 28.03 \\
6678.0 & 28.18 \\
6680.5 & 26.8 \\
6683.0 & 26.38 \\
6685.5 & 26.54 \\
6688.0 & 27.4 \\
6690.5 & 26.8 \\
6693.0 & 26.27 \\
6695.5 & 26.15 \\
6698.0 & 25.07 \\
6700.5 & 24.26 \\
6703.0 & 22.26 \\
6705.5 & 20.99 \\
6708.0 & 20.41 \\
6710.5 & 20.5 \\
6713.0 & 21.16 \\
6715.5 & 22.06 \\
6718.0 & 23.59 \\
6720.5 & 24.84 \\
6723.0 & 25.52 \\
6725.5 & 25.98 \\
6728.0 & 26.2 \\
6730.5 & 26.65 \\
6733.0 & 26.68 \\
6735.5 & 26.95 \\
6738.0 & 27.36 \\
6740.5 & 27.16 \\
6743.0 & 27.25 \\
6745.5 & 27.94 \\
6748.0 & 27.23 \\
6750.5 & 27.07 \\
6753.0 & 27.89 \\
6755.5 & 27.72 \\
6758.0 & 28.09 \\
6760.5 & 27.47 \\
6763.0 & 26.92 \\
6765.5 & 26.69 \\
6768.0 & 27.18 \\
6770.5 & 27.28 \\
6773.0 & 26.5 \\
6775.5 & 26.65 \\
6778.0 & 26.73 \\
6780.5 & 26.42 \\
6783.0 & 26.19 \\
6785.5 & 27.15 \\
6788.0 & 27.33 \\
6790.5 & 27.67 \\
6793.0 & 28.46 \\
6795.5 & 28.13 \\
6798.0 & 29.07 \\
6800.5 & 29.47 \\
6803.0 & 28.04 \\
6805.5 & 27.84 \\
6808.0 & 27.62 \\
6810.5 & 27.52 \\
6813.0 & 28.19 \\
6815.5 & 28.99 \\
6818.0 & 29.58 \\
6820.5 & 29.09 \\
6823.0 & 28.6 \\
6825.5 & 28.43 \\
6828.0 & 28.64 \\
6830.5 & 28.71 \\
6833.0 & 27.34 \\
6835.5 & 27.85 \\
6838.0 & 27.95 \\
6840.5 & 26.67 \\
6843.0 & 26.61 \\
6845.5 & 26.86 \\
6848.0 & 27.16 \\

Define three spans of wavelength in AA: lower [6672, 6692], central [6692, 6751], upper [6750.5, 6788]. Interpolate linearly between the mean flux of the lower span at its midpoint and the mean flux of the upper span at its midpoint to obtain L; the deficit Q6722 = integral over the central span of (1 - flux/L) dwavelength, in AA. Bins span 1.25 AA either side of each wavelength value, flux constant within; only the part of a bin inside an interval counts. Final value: 4.7 AA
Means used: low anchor 27.1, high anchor 27.1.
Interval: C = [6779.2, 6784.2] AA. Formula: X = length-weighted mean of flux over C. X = 26.3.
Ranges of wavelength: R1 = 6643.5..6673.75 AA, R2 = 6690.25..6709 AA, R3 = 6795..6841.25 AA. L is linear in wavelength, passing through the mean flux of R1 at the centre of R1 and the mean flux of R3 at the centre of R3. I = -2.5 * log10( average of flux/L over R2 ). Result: 0.15 mag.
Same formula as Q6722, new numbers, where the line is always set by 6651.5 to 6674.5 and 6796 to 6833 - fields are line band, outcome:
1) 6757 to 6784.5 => 1.14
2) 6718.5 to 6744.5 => 1.22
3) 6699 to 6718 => 3.89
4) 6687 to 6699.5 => 0.47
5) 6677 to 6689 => 0.08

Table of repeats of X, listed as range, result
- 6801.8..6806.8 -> 27.9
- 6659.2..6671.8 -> 26.4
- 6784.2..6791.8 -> 27.4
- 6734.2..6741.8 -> 27.2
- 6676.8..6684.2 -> 27.1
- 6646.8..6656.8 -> 27.7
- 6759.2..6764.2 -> 27.2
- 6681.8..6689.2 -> 26.8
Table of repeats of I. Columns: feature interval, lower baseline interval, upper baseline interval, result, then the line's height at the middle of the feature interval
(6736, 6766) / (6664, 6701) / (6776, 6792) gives -0.02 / 26.8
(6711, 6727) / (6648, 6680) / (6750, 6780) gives 0.15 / 27.2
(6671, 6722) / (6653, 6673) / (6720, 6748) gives 0.09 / 26.8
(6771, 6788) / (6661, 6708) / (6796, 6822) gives 0.05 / 27.9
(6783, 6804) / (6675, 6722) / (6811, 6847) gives -0.04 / 27.1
